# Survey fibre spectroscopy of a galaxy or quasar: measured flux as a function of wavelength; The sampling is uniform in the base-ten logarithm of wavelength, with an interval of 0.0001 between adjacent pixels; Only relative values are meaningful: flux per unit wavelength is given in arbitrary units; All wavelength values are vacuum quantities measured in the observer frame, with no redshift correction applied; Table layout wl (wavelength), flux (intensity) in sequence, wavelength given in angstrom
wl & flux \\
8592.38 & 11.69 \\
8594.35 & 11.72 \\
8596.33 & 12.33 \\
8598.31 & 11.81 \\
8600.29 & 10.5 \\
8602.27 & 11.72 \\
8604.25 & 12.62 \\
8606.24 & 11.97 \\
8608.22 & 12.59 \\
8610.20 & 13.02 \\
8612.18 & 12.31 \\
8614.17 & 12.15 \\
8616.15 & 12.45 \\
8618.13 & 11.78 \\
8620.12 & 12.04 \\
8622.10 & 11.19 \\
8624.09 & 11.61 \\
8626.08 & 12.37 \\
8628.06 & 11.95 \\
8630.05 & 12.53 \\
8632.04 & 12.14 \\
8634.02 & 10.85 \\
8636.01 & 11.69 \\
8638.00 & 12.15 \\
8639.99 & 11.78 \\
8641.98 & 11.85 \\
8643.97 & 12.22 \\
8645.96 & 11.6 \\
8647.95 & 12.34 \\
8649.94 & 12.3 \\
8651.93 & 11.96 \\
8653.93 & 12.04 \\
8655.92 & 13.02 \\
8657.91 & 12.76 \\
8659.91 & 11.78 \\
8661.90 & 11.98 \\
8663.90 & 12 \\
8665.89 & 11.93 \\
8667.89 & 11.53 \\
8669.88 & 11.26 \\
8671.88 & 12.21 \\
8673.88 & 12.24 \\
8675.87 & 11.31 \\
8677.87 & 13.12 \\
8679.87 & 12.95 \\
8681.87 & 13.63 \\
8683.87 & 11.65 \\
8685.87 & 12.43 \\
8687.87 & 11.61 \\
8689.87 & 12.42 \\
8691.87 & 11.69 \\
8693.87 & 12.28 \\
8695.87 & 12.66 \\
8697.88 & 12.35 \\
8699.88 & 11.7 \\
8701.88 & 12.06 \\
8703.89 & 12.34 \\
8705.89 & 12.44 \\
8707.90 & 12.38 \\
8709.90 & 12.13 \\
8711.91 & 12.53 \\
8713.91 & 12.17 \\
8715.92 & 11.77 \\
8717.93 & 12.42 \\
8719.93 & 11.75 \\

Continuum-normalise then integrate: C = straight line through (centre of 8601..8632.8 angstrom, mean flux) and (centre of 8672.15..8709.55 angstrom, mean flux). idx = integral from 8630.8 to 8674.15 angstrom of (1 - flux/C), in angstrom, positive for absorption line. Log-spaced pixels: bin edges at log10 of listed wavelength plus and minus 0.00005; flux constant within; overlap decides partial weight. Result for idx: 0.8 angstrom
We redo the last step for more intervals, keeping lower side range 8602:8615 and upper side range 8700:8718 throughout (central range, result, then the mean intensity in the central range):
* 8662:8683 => 0.11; 12.2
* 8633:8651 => 0.66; 11.9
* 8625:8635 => 0.30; 12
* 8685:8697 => 0.06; 12.2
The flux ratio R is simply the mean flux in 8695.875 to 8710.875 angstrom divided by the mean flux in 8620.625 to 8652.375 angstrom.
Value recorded 1.0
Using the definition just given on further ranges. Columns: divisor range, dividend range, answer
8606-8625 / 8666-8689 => 1.00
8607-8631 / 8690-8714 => 1.01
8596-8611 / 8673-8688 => 1.03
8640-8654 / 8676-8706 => 1.02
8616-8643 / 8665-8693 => 1.02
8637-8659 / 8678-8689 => 1.03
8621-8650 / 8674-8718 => 1.03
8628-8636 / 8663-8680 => 1.02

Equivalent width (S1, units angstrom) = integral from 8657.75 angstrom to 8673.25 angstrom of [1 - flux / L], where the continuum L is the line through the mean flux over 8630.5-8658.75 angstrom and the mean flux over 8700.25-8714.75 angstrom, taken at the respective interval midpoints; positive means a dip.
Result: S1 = 0.3 angstrom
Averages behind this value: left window 12.1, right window 12.3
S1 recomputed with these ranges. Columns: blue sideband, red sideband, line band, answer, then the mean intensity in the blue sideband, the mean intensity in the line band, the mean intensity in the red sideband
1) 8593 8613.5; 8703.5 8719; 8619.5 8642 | 0.50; 12.1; 11.8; 12.3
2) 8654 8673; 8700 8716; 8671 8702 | -0.34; 12.1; 12.3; 12.2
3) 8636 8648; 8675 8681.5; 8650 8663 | -0.07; 11.9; 12.3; 12.6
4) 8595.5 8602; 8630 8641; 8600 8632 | -1.16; 11.5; 12.1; 11.8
